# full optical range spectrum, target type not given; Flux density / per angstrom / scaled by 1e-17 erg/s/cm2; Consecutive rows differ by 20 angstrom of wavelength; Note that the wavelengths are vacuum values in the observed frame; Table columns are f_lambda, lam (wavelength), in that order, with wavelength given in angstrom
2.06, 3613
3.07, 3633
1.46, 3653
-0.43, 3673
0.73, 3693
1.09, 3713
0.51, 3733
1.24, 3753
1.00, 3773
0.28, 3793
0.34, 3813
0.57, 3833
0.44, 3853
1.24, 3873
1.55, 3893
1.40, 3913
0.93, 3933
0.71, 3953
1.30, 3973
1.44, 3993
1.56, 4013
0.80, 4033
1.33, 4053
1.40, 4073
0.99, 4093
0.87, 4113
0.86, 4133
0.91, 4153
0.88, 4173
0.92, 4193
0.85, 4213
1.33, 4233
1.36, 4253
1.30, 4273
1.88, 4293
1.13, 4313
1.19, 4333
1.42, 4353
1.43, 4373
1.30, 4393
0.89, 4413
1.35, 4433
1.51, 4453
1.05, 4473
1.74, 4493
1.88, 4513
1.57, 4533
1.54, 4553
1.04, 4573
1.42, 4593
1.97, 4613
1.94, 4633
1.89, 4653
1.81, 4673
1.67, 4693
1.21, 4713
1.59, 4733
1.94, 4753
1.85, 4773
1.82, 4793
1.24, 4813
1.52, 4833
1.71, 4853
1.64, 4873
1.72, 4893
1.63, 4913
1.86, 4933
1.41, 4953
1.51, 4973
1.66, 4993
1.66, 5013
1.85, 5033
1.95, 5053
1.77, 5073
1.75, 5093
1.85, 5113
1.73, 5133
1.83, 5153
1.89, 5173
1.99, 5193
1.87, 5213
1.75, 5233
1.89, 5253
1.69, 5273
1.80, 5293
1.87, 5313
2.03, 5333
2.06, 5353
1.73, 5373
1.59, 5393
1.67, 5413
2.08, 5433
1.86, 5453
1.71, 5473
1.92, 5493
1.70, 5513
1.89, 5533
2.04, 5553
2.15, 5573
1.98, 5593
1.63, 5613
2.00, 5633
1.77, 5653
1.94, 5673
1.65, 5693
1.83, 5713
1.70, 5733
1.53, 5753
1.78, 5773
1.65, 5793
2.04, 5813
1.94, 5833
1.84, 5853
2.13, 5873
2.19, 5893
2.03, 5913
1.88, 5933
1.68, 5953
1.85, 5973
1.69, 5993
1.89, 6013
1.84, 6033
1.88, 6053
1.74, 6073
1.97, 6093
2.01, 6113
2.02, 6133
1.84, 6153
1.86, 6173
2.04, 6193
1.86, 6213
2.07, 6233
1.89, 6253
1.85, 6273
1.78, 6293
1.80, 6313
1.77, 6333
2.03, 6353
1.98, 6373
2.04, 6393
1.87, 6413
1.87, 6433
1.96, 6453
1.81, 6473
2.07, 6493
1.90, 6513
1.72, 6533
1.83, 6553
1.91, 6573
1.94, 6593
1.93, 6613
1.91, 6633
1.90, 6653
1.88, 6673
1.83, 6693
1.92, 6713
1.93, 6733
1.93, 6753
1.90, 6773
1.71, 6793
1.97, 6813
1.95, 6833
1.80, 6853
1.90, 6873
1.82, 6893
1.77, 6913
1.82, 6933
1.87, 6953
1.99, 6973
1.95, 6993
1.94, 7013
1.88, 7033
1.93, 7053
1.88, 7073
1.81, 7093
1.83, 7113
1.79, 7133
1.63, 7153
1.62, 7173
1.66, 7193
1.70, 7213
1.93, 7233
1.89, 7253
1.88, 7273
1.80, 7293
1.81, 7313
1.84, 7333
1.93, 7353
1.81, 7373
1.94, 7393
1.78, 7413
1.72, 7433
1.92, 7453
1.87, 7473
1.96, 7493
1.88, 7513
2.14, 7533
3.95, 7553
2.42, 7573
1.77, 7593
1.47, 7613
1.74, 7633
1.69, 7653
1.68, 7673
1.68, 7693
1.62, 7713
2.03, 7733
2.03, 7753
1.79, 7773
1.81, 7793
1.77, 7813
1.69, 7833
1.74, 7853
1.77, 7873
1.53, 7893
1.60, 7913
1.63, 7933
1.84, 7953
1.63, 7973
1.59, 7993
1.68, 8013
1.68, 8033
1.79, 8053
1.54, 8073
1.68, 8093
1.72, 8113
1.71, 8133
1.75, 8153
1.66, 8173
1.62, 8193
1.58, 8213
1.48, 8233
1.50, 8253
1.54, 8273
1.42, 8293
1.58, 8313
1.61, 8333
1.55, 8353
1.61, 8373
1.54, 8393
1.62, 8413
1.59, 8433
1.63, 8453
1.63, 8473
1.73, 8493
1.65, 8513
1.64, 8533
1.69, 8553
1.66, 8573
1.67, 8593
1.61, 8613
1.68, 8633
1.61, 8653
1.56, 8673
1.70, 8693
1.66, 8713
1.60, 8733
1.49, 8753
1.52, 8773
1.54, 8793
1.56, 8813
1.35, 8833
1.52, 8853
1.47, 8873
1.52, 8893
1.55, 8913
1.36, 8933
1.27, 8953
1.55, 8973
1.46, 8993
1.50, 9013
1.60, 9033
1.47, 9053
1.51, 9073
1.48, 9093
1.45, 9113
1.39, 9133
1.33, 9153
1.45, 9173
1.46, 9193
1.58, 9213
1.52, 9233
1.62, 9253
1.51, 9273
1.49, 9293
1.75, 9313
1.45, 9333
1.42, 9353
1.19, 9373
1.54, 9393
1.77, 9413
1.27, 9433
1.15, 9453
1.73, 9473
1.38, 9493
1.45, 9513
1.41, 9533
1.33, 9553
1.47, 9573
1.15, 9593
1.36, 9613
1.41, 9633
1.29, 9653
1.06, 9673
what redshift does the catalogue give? 0.151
